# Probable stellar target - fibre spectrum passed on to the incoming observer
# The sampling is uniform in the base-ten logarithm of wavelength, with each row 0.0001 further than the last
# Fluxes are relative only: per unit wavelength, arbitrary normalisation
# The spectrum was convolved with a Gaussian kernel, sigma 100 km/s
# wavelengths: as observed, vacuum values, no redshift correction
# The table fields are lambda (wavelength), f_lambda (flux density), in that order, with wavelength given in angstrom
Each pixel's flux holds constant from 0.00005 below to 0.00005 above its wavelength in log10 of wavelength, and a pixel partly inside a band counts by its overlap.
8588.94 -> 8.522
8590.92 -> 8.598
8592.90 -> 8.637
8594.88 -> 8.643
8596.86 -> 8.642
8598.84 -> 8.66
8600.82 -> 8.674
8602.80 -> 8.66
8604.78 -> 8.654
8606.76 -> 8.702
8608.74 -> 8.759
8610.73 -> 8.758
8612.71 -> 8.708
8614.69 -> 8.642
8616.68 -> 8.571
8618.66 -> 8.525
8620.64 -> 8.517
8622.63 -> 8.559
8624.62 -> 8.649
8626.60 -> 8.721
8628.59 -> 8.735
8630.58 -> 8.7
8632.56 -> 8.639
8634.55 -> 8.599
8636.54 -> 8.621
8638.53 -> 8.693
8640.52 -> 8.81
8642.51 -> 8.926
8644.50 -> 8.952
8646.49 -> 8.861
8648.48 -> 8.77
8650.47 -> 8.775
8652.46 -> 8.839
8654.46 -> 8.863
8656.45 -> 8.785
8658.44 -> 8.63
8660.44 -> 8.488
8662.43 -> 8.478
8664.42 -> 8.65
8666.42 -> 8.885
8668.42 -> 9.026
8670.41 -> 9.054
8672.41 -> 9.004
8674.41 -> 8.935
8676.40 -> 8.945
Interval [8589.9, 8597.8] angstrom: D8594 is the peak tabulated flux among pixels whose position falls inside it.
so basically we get 8.643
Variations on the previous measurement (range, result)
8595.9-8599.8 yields 8.66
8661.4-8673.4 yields 9.054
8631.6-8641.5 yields 8.81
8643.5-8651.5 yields 8.952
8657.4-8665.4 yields 8.65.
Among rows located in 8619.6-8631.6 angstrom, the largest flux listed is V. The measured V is 8.735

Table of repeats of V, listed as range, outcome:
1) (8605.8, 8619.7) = 8.759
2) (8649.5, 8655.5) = 8.863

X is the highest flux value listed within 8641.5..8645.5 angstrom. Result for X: 8.952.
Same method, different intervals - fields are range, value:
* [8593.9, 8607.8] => 8.702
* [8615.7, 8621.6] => 8.571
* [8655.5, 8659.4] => 8.785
